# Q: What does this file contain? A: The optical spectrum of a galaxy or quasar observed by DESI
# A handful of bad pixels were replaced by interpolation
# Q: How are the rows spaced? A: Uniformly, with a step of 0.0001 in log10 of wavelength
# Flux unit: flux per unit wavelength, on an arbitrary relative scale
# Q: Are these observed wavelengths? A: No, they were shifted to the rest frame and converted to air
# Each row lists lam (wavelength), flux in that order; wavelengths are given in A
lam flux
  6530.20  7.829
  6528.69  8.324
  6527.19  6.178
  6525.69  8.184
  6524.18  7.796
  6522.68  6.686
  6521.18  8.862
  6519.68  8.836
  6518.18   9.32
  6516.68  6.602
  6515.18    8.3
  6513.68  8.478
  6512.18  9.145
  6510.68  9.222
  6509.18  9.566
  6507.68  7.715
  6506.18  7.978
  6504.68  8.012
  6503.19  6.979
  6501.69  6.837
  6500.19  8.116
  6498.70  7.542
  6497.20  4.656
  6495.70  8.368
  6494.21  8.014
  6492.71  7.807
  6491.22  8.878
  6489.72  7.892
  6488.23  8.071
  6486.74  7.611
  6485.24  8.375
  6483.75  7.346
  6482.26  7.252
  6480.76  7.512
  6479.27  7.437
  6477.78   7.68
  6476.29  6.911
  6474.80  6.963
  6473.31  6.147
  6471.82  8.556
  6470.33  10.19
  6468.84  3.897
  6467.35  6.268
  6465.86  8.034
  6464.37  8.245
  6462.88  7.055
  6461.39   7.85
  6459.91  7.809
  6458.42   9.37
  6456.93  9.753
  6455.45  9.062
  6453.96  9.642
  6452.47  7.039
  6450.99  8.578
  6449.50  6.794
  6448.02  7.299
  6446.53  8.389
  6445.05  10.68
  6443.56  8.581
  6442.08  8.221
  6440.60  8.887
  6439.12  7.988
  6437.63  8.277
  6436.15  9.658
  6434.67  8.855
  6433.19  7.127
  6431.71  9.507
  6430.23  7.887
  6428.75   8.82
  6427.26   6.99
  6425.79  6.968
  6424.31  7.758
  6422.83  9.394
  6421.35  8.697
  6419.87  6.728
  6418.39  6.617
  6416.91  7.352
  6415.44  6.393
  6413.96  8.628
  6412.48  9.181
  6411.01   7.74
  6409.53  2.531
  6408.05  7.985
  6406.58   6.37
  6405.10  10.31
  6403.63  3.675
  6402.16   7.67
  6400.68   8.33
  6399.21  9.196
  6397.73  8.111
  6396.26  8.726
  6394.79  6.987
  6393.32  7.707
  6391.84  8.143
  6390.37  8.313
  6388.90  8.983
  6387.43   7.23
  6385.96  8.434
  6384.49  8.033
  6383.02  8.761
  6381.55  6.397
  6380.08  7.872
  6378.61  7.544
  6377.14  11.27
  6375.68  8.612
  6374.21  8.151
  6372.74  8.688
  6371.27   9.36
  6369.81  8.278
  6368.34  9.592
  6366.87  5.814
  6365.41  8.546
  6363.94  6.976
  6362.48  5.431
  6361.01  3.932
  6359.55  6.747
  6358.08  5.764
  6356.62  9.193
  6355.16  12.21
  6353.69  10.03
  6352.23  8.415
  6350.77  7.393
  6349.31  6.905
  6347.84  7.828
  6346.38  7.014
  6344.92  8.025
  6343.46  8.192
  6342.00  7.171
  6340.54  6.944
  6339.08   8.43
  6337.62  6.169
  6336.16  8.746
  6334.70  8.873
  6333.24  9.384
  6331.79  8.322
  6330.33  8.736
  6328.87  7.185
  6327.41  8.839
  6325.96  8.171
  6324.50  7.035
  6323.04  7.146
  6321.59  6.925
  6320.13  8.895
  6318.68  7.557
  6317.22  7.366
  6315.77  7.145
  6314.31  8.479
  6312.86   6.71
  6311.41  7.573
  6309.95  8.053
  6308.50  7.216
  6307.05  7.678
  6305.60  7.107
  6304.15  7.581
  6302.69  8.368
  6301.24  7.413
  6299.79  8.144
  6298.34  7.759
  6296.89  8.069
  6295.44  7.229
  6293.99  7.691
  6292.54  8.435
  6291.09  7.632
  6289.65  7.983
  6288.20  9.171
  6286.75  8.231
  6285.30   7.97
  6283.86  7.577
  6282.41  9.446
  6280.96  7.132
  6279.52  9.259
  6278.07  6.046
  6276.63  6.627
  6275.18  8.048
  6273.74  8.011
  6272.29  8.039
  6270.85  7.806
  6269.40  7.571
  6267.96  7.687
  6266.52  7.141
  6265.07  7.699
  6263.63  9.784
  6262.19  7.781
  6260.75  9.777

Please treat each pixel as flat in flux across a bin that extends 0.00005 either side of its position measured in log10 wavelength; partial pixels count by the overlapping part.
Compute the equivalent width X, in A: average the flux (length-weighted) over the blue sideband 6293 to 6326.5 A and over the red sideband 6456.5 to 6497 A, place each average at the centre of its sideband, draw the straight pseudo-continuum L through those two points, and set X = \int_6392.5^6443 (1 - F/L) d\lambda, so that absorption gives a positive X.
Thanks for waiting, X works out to -0.9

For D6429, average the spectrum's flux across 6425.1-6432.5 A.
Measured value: 8.04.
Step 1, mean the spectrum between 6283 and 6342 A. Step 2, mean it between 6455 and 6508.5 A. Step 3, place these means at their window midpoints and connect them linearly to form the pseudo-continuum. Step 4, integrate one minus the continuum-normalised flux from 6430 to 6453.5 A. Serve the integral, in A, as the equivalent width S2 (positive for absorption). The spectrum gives -2.1 A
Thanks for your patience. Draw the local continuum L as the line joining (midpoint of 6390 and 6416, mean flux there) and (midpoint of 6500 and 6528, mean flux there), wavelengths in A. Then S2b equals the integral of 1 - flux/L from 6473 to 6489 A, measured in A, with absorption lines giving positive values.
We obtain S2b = 1.0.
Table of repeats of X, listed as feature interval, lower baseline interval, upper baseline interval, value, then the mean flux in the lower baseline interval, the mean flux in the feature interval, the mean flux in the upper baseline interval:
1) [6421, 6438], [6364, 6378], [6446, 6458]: 0.19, 8.61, 8.32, 8.34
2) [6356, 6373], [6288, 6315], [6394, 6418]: 0.58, 7.78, 7.31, 7.44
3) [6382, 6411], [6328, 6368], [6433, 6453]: 1.46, 7.74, 7.65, 8.36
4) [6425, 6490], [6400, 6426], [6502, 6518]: -2.13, 7.36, 7.99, 8.2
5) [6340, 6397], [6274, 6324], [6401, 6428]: -3.56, 7.75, 7.94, 7.29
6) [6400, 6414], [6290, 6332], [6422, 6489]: 1.33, 7.73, 7.17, 8.02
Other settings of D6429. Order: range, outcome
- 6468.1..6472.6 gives 7.54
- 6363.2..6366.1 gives 7.74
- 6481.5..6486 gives 7.64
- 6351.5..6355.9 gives 10.2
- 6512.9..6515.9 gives 8.4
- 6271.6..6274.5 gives 8.02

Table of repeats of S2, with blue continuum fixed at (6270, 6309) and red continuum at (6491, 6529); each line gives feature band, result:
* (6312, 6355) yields -0.34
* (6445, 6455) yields -0.39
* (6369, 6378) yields -1.34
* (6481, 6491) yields 0.14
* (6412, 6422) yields 0.36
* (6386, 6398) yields -0.25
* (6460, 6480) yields 1.43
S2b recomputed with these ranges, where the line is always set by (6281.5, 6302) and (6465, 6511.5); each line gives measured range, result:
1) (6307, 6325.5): 1.1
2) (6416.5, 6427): 0.2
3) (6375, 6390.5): -0.9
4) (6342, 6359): -0.6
